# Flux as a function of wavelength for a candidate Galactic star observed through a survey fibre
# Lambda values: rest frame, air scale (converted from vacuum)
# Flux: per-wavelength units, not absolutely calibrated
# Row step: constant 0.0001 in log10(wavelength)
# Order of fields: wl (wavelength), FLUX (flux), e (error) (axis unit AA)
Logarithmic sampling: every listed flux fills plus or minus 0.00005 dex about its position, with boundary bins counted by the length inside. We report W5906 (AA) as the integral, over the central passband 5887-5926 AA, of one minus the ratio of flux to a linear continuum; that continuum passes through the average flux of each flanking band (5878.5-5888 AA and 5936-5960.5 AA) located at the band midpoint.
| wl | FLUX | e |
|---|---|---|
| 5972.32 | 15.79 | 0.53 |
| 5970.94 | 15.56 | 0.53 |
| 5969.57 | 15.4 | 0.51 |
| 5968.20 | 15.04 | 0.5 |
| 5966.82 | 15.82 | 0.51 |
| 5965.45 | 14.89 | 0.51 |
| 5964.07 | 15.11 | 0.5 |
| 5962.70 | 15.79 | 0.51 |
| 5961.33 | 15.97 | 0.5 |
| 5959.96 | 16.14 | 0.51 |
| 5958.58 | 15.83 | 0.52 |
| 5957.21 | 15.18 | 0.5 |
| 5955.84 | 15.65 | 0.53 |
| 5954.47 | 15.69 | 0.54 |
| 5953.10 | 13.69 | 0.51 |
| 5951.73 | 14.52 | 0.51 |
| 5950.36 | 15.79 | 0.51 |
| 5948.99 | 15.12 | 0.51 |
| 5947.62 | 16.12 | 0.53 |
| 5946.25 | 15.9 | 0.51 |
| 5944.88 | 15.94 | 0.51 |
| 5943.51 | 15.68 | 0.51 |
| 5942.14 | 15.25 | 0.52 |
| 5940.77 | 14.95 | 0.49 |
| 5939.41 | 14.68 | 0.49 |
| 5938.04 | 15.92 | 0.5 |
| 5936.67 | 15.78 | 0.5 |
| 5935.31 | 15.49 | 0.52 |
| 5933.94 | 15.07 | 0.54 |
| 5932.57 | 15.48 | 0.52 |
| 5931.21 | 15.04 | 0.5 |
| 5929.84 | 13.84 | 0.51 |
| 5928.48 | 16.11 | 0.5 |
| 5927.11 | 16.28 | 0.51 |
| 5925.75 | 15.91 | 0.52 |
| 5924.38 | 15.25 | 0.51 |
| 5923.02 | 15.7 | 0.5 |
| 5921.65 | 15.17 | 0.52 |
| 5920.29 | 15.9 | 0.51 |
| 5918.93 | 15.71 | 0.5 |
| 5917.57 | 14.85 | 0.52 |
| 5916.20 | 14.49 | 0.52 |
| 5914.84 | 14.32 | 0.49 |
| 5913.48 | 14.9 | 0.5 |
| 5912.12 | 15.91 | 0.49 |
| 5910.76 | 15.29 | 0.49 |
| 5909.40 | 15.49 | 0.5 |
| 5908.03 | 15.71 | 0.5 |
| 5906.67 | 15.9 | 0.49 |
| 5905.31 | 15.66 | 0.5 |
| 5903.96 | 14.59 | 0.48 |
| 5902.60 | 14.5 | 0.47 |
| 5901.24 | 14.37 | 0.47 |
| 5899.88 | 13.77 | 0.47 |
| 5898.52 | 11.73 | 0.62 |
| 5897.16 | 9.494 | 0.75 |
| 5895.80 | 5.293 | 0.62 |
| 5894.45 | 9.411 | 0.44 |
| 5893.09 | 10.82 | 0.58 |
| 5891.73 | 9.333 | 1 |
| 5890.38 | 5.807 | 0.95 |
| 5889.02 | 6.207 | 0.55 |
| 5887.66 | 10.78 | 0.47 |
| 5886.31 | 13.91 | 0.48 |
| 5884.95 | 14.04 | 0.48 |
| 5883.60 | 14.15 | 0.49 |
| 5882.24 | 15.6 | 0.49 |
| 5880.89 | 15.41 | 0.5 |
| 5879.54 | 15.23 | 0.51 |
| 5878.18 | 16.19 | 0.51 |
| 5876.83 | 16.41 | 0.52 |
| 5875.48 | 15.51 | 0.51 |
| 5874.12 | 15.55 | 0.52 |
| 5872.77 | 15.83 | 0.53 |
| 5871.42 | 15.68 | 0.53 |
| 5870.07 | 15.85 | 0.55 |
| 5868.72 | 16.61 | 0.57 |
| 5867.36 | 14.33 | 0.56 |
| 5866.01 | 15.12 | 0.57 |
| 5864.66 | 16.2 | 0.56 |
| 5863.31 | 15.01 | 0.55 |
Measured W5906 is 4.3 AA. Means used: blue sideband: 14.4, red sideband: 15.4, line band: 13.2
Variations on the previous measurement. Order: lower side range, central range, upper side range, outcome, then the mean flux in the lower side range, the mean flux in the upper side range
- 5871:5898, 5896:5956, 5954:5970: -3.6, 12.5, 15.5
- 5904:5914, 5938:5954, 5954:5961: 0.4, 15.5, 15.7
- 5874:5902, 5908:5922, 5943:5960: -1.7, 12.3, 15.4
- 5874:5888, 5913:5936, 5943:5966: -0.1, 14.9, 15.5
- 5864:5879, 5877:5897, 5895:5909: 4.0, 15.7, 13.1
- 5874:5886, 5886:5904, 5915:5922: 5.6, 15.3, 15.2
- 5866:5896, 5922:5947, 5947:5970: -1.2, 13.3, 15.4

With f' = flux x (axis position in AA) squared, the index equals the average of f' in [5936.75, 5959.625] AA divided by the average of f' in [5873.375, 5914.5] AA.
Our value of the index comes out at 1.18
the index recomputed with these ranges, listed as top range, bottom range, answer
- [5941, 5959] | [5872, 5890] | 1.12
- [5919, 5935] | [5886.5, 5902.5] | 1.56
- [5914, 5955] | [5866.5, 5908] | 1.17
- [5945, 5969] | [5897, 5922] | 1.07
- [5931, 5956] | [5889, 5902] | 1.59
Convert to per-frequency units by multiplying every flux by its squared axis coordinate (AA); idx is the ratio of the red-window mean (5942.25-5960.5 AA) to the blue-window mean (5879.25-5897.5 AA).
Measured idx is 1.43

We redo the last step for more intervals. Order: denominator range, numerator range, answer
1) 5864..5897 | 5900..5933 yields 1.17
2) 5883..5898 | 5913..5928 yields 1.56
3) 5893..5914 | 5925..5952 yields 1.17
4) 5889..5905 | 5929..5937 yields 1.42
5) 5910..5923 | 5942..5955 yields 1.02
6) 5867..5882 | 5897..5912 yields 0.93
